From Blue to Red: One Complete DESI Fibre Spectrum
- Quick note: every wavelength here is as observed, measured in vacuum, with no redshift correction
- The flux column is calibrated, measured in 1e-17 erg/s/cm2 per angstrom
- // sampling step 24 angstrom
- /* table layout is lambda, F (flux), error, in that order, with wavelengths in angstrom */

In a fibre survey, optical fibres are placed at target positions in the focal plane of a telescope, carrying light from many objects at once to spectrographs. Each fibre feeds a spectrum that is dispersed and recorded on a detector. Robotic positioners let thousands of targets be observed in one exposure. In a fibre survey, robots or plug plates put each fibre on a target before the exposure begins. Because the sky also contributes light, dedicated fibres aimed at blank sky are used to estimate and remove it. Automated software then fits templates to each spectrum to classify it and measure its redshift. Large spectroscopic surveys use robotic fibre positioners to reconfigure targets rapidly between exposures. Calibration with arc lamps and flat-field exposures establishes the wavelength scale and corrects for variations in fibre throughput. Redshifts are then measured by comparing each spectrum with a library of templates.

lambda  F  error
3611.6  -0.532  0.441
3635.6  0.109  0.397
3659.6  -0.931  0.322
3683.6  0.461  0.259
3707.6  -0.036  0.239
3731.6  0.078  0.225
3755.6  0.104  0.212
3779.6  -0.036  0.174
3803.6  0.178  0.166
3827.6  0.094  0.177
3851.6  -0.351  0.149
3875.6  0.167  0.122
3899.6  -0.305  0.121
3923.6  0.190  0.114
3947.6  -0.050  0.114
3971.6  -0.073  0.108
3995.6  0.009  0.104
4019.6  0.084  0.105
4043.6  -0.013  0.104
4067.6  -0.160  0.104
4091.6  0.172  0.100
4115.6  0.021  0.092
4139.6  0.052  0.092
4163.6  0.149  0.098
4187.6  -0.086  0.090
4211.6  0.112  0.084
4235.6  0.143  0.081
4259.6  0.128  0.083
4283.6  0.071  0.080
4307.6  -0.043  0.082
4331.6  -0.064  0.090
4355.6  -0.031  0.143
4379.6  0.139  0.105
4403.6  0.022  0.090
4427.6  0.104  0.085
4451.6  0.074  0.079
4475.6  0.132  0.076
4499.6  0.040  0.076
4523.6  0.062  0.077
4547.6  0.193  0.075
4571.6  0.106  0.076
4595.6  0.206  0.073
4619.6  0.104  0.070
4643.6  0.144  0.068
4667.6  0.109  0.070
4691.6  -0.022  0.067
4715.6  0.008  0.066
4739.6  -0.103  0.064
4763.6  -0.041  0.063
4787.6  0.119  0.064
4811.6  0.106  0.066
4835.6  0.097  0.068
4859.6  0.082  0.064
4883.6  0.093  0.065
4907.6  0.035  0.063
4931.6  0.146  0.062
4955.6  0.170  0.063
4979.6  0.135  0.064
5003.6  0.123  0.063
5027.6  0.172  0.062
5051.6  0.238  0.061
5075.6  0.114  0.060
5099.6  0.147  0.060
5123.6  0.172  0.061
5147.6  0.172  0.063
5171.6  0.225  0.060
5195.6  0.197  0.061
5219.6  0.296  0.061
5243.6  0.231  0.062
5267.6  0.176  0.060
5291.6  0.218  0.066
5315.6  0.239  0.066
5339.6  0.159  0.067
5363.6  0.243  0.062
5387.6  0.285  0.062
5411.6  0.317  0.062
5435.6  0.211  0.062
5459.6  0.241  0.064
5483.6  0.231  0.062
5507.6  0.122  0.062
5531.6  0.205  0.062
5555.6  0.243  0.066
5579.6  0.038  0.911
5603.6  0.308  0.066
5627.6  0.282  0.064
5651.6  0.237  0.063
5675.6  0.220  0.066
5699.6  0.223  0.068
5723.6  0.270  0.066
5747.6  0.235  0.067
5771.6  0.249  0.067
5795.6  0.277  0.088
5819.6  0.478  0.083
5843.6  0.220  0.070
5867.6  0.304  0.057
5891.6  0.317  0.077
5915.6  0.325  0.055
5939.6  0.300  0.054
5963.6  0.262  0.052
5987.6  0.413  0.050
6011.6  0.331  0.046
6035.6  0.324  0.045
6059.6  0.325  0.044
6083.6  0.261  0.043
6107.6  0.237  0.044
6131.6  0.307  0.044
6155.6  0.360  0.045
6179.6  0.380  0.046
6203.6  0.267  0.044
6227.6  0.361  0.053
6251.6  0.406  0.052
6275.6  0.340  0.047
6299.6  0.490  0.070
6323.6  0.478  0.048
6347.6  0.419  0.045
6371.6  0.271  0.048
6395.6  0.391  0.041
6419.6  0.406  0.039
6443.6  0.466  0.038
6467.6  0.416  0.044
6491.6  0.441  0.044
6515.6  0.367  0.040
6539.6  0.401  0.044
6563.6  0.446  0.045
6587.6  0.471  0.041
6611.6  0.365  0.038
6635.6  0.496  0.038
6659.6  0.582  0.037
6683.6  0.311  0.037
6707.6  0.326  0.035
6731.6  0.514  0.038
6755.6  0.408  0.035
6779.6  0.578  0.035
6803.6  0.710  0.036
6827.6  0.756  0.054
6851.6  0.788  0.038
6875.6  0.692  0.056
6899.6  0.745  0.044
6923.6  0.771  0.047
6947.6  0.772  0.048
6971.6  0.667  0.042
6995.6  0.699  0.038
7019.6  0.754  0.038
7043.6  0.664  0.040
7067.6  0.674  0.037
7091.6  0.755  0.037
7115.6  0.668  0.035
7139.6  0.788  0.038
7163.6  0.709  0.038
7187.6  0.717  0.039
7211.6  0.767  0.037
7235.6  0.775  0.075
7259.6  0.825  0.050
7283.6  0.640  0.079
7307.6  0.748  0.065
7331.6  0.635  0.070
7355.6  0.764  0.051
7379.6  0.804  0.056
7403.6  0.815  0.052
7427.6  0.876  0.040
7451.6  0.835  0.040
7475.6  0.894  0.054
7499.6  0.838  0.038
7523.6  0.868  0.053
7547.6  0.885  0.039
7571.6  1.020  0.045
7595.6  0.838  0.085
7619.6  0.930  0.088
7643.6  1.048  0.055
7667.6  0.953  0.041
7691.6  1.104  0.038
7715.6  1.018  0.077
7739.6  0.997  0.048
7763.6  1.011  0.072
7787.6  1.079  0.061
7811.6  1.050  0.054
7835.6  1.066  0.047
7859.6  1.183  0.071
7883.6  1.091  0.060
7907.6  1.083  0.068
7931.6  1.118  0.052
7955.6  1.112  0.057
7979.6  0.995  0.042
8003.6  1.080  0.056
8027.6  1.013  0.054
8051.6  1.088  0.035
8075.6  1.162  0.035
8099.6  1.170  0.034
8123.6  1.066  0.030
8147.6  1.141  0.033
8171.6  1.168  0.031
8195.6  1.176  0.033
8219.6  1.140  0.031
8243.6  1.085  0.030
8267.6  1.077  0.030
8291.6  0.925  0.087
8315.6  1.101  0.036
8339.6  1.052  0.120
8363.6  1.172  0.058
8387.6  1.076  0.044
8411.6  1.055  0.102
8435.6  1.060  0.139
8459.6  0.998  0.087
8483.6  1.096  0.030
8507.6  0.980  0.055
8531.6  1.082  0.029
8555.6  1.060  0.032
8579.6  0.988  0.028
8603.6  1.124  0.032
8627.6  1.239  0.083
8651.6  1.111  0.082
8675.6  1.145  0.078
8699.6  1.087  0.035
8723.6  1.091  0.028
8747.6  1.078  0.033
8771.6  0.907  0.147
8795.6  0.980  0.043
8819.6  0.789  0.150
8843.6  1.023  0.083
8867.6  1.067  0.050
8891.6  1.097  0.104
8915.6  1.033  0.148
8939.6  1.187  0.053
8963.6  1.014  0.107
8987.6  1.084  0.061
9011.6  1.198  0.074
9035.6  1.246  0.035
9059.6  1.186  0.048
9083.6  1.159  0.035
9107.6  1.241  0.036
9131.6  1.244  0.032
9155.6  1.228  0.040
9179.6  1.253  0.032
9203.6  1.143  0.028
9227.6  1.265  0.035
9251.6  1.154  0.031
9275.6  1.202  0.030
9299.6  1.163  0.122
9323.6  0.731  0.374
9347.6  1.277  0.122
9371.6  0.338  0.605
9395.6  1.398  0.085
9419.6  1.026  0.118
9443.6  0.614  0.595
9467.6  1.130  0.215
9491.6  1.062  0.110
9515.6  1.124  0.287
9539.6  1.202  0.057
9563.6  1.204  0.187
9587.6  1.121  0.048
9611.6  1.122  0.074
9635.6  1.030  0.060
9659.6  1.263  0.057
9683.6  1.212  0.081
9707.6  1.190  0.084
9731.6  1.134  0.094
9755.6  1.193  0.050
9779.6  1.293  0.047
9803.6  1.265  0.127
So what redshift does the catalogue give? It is 0.703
